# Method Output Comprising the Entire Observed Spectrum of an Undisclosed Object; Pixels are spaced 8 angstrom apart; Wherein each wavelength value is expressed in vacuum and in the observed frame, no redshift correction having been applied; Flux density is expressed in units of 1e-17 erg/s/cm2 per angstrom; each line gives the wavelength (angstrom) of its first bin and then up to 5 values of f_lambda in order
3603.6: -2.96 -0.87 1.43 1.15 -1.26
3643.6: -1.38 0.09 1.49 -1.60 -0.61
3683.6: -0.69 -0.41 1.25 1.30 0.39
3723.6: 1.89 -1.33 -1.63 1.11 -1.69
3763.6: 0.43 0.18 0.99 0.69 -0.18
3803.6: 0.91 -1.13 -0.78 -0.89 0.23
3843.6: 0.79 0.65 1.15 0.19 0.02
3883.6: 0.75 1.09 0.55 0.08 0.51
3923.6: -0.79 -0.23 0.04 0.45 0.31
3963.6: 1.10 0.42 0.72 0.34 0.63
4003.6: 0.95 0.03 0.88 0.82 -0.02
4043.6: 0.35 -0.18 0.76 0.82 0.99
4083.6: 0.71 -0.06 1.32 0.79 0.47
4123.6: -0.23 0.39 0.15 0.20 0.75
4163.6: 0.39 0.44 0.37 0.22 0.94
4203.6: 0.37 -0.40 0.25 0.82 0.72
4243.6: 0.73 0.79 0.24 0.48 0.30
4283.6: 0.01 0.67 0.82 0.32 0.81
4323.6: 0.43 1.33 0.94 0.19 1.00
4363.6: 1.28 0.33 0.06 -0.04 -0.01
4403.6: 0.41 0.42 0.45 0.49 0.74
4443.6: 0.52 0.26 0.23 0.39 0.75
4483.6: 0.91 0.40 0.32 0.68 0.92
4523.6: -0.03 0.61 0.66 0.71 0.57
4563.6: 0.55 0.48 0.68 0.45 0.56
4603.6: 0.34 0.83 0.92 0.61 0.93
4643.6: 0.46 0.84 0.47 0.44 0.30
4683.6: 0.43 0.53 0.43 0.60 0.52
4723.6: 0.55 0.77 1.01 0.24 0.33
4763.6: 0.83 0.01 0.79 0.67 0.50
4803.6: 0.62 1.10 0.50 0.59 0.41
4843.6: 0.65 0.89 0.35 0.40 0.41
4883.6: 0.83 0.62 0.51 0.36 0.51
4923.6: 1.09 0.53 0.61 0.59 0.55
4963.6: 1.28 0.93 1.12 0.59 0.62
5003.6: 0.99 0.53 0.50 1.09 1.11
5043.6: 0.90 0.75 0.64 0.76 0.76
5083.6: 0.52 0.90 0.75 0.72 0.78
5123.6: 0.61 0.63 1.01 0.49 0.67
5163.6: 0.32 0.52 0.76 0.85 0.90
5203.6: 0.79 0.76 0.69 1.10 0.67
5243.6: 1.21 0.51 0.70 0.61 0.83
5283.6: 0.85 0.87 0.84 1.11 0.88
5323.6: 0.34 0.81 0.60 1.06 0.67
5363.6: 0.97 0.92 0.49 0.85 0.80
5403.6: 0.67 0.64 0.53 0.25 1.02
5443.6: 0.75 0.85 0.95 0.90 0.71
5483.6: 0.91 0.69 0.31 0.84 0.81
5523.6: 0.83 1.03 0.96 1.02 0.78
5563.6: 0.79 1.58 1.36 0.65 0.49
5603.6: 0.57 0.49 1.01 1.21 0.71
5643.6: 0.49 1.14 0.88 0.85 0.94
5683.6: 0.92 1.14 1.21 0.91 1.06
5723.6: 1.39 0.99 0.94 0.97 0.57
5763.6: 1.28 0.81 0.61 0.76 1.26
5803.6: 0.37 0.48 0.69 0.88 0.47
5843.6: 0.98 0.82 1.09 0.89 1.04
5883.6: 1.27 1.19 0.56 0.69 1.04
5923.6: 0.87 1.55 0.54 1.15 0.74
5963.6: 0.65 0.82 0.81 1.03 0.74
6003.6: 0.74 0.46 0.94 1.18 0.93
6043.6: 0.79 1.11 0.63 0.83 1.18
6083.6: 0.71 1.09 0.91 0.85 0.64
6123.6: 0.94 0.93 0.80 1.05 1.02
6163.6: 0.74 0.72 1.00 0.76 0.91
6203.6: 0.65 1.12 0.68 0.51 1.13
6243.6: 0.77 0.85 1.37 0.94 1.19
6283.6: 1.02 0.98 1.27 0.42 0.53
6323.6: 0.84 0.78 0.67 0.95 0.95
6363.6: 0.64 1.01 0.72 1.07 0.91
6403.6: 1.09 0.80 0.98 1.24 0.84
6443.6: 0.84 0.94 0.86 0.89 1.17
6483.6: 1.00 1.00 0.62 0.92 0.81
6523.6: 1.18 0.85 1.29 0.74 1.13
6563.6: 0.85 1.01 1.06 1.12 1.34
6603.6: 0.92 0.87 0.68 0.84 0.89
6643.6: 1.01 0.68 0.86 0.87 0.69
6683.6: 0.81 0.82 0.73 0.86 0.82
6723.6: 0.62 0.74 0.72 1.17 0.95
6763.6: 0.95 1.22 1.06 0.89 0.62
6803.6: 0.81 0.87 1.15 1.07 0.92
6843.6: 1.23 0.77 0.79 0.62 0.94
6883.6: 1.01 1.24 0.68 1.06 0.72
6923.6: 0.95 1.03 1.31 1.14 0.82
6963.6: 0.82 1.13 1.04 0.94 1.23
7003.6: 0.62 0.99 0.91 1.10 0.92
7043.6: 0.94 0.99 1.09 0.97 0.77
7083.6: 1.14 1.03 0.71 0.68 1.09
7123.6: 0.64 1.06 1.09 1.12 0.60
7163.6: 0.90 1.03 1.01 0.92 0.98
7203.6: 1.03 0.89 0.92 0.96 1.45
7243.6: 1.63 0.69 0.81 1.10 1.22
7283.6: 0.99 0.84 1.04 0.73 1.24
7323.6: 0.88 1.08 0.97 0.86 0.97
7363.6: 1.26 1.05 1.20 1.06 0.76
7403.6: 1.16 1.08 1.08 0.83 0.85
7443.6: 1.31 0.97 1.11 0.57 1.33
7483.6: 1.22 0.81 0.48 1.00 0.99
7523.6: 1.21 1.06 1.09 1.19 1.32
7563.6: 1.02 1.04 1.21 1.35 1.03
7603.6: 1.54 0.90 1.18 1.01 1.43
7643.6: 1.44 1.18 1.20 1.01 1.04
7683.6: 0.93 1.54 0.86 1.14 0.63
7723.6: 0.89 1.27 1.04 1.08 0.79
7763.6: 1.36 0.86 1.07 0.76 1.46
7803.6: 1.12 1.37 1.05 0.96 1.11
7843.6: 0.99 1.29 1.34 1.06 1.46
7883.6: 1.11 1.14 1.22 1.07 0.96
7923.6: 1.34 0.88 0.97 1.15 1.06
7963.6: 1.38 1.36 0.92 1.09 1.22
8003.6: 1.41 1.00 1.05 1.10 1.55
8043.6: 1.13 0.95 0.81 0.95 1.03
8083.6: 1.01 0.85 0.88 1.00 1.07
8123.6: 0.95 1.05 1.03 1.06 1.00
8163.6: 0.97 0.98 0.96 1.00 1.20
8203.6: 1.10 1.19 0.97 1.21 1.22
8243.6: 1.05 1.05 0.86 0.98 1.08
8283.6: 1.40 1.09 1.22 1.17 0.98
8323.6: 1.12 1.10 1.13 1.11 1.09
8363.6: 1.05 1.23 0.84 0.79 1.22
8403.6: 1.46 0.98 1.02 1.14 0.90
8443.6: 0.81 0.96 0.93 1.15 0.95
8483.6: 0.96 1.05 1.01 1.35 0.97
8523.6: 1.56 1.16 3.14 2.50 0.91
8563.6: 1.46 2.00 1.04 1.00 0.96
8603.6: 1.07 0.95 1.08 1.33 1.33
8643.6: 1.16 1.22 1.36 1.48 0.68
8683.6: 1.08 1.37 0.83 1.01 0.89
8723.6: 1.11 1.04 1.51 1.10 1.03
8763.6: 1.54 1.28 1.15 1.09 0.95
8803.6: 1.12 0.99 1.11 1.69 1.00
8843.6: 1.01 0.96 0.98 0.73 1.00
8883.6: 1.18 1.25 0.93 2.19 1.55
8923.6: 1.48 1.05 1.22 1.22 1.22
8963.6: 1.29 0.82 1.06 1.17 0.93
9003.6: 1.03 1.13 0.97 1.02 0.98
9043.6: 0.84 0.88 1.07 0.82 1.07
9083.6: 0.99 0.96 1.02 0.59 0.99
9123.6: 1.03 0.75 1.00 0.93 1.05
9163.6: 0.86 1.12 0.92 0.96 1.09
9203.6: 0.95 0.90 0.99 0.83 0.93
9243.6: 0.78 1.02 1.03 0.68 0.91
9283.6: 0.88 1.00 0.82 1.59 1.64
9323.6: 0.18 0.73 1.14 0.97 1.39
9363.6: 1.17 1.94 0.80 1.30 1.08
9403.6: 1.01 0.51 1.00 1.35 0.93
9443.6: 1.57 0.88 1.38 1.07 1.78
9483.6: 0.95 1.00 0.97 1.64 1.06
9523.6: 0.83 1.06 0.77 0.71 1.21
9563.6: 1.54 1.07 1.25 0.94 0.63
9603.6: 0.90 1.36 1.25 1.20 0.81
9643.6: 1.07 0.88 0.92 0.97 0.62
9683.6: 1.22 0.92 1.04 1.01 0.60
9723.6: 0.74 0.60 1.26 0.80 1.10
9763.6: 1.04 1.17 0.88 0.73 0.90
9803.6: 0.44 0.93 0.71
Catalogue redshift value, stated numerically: 0.30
